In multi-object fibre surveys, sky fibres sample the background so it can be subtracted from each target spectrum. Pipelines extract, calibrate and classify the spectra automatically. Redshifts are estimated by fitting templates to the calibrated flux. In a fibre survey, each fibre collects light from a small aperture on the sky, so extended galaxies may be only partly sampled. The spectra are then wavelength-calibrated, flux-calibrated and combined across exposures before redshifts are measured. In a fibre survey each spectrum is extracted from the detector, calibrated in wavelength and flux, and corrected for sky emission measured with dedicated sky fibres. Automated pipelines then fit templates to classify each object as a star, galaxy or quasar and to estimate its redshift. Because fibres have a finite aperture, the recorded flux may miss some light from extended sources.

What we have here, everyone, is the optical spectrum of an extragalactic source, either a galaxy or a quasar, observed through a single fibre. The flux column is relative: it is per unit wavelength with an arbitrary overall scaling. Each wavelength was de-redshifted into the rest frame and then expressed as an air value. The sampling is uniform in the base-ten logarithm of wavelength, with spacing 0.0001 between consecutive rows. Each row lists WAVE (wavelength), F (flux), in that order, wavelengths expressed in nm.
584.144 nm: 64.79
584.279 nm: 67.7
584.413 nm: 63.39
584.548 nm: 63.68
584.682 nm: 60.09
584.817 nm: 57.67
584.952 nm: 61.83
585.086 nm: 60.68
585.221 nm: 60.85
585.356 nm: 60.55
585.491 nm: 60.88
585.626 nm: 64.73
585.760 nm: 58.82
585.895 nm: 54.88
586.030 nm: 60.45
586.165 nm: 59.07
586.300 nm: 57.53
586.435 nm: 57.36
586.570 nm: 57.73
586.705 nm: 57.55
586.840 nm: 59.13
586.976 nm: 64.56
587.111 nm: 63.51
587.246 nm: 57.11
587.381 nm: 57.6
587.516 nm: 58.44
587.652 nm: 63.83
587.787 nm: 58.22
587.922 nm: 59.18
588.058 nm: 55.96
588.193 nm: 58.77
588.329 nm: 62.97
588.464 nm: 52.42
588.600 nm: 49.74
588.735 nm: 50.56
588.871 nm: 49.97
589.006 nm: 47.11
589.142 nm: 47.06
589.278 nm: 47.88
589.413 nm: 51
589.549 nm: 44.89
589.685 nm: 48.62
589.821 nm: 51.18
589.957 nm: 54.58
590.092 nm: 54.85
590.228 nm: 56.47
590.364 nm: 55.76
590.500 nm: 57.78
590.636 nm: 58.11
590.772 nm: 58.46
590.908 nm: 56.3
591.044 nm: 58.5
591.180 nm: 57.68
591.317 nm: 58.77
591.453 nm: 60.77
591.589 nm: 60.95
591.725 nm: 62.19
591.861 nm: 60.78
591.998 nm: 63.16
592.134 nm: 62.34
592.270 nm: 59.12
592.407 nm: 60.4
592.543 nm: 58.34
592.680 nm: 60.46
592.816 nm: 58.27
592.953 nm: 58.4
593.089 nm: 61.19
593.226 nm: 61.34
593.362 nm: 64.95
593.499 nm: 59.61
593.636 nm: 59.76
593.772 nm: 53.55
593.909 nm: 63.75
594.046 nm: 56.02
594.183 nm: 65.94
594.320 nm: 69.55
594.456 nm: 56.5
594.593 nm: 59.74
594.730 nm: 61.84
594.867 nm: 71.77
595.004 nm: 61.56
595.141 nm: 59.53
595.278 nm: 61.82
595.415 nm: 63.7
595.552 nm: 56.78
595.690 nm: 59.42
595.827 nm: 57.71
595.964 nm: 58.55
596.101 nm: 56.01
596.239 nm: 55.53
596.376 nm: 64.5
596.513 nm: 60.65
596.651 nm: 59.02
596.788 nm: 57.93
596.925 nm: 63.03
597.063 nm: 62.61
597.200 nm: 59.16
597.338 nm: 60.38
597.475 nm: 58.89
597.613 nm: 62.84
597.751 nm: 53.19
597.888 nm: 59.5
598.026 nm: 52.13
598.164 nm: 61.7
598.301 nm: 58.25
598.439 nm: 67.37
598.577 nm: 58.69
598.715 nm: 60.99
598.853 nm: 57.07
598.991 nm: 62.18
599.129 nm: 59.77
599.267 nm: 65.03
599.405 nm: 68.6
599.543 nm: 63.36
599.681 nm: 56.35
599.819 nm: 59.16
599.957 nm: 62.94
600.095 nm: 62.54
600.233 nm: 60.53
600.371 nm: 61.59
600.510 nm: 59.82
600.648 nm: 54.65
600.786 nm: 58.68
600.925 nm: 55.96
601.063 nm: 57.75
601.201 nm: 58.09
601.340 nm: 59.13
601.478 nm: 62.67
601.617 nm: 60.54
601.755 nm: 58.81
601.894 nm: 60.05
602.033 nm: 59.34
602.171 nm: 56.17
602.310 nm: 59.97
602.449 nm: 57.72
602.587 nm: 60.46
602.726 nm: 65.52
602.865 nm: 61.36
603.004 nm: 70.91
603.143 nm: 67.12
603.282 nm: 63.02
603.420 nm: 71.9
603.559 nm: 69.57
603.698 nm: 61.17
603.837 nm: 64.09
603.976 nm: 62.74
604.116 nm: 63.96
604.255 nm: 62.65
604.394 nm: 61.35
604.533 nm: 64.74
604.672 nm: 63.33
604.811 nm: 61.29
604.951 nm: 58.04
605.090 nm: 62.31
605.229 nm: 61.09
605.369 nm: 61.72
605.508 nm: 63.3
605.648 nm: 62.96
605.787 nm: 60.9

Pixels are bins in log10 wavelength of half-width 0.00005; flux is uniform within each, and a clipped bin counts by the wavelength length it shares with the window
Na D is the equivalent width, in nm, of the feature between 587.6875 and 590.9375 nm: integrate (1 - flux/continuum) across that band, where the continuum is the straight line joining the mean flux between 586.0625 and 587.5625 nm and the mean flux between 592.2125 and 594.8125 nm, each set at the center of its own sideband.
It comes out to 0.322 nm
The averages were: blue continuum 59.1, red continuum 60.5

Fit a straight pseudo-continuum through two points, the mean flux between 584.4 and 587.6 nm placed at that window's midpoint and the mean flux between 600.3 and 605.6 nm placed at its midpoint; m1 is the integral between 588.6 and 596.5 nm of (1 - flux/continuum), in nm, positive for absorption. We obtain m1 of 0.33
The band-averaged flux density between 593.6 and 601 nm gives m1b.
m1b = 60.3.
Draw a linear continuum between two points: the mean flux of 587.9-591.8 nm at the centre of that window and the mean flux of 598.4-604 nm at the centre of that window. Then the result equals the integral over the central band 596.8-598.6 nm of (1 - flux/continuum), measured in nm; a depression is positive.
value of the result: -0.01 nm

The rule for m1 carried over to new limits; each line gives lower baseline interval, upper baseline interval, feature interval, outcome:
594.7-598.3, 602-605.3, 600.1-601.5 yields 0.06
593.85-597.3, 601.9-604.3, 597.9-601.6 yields 0.12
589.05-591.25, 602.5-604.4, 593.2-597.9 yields -0.19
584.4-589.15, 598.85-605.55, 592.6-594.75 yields -0.03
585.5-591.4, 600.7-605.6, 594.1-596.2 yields -0.09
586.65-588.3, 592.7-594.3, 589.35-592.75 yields 0.16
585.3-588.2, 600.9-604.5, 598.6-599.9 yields 0.00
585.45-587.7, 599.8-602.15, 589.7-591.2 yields 0.09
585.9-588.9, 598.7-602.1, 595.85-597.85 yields 0.00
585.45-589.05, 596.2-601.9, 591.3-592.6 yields -0.05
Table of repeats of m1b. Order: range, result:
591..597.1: 60.5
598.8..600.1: 61.7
